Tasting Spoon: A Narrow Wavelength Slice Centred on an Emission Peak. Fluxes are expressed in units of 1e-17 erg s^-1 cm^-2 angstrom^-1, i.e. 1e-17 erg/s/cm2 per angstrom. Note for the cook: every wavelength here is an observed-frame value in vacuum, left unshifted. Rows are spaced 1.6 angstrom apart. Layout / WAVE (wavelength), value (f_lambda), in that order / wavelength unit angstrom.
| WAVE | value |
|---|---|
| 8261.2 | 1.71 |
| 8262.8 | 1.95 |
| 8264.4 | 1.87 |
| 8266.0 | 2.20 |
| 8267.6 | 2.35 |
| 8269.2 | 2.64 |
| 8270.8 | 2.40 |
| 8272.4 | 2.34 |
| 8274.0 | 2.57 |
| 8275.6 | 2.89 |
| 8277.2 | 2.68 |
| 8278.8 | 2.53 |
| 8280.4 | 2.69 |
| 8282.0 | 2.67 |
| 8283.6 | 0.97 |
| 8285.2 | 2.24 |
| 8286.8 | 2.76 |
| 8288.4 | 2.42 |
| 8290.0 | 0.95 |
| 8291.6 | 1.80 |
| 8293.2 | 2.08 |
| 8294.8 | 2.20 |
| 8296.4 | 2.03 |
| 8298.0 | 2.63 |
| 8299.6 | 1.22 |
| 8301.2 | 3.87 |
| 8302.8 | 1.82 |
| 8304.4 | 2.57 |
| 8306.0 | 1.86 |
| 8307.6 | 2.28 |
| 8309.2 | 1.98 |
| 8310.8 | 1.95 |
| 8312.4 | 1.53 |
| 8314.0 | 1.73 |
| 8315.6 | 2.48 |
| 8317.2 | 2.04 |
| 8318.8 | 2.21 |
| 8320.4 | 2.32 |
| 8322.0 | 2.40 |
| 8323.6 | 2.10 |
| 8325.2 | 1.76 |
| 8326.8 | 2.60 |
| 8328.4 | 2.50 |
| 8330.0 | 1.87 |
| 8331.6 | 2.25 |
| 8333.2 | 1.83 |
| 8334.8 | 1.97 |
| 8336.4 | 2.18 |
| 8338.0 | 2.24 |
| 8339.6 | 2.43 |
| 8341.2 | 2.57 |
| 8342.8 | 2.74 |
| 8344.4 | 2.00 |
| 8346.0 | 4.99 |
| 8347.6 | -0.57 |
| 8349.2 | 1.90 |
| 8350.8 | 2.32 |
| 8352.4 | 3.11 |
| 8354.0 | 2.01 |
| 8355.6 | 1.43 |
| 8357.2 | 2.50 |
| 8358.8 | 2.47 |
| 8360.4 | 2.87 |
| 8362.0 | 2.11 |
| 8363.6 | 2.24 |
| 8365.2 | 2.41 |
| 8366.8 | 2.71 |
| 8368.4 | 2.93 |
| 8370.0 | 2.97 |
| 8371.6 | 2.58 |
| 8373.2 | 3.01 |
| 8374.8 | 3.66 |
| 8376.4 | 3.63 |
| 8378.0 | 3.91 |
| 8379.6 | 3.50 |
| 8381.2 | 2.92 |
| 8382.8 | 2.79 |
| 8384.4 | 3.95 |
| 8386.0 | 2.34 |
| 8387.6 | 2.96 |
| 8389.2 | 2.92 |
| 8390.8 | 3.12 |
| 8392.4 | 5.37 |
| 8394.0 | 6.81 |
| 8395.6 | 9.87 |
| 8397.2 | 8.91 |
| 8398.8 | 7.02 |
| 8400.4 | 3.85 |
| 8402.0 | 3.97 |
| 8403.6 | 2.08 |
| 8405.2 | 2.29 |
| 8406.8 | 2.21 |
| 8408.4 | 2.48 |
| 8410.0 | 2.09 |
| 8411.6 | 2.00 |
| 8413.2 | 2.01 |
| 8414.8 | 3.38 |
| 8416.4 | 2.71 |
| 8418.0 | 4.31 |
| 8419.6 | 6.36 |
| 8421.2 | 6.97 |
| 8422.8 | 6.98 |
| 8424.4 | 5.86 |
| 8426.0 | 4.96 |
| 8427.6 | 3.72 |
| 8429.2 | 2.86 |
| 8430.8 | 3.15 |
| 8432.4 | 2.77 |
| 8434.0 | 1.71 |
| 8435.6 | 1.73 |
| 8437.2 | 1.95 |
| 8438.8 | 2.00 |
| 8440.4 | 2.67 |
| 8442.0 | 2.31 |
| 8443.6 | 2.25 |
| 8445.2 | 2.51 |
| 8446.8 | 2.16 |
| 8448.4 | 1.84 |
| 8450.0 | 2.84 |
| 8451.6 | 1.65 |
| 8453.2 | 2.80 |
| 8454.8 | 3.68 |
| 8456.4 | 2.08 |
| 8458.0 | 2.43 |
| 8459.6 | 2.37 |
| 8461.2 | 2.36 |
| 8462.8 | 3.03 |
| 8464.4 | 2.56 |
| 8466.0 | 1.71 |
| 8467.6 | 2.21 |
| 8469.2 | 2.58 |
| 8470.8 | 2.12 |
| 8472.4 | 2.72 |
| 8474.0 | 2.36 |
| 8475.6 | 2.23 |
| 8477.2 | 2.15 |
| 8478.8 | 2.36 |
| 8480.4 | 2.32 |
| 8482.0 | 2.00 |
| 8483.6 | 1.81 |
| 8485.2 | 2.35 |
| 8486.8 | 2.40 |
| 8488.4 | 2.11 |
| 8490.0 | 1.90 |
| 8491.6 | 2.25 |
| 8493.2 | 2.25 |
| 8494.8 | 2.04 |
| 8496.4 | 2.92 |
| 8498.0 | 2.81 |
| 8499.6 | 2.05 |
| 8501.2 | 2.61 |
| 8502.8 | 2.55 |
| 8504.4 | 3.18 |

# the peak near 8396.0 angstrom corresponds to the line Halpha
